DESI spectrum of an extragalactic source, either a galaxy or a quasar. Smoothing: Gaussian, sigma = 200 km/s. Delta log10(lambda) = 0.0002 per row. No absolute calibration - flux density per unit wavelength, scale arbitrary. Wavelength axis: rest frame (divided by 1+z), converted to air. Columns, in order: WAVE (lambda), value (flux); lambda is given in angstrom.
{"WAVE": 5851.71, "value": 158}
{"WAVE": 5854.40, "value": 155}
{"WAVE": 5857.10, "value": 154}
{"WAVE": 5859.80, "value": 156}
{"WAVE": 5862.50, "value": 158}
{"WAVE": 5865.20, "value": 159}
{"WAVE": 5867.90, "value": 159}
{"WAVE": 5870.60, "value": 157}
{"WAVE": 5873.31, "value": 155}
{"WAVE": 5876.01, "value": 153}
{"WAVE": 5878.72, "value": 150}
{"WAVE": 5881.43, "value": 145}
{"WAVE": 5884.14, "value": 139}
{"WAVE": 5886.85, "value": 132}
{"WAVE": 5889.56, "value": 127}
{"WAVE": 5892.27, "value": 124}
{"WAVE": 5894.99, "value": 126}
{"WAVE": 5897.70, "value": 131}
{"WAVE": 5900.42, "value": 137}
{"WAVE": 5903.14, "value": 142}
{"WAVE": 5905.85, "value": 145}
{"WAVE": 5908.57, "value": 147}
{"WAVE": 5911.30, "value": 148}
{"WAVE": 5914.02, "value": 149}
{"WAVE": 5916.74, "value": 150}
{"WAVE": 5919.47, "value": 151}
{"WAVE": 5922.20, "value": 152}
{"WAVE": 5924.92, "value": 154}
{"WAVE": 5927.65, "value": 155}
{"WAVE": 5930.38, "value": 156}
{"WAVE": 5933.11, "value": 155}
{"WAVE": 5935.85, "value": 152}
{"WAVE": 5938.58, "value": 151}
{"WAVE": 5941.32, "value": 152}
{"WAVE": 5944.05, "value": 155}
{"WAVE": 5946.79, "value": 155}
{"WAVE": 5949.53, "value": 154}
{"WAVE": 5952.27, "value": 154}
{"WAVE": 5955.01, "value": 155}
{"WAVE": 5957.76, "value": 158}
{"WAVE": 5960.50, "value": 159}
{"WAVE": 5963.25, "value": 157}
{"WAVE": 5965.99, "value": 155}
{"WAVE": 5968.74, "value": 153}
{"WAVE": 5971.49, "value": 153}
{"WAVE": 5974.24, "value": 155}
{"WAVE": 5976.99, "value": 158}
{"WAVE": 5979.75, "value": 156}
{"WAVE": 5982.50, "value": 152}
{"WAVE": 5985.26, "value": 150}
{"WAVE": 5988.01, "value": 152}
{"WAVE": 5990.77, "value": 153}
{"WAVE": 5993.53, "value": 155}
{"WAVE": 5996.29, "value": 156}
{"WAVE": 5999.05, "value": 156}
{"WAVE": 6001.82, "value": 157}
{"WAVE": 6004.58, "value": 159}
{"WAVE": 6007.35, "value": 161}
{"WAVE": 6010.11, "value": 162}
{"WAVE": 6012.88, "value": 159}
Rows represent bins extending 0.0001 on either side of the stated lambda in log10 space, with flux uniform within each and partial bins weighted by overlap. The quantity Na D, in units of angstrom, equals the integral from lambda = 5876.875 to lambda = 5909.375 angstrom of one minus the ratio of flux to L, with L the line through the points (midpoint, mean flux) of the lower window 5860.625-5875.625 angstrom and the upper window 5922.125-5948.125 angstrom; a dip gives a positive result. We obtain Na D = 3.9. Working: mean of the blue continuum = 157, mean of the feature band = 137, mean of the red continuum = 154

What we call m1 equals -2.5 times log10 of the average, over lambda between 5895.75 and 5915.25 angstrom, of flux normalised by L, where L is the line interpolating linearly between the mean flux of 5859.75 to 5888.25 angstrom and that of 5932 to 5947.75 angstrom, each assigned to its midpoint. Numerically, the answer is 0.073 mag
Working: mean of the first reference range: 151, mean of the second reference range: 153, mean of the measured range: 142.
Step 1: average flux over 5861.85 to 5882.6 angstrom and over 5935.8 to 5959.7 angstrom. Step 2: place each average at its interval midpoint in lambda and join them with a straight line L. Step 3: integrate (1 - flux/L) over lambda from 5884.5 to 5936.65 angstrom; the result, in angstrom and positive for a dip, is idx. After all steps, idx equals 3.6 angstrom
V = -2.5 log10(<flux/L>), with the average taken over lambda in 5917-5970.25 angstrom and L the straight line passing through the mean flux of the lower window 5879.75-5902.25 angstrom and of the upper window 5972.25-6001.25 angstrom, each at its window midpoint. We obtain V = -0.070 mag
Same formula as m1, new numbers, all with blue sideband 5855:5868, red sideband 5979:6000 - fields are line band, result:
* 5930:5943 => 0.014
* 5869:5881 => 0.024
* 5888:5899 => 0.223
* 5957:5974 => -0.010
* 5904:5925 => 0.046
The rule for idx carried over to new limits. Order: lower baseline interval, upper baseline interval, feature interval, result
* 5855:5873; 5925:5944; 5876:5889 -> 1.19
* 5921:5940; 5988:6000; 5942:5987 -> -0.21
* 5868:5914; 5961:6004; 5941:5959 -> -0.57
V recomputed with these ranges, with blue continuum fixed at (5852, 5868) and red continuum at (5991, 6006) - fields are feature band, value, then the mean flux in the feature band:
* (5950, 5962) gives 0.001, 156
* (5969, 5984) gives 0.012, 155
